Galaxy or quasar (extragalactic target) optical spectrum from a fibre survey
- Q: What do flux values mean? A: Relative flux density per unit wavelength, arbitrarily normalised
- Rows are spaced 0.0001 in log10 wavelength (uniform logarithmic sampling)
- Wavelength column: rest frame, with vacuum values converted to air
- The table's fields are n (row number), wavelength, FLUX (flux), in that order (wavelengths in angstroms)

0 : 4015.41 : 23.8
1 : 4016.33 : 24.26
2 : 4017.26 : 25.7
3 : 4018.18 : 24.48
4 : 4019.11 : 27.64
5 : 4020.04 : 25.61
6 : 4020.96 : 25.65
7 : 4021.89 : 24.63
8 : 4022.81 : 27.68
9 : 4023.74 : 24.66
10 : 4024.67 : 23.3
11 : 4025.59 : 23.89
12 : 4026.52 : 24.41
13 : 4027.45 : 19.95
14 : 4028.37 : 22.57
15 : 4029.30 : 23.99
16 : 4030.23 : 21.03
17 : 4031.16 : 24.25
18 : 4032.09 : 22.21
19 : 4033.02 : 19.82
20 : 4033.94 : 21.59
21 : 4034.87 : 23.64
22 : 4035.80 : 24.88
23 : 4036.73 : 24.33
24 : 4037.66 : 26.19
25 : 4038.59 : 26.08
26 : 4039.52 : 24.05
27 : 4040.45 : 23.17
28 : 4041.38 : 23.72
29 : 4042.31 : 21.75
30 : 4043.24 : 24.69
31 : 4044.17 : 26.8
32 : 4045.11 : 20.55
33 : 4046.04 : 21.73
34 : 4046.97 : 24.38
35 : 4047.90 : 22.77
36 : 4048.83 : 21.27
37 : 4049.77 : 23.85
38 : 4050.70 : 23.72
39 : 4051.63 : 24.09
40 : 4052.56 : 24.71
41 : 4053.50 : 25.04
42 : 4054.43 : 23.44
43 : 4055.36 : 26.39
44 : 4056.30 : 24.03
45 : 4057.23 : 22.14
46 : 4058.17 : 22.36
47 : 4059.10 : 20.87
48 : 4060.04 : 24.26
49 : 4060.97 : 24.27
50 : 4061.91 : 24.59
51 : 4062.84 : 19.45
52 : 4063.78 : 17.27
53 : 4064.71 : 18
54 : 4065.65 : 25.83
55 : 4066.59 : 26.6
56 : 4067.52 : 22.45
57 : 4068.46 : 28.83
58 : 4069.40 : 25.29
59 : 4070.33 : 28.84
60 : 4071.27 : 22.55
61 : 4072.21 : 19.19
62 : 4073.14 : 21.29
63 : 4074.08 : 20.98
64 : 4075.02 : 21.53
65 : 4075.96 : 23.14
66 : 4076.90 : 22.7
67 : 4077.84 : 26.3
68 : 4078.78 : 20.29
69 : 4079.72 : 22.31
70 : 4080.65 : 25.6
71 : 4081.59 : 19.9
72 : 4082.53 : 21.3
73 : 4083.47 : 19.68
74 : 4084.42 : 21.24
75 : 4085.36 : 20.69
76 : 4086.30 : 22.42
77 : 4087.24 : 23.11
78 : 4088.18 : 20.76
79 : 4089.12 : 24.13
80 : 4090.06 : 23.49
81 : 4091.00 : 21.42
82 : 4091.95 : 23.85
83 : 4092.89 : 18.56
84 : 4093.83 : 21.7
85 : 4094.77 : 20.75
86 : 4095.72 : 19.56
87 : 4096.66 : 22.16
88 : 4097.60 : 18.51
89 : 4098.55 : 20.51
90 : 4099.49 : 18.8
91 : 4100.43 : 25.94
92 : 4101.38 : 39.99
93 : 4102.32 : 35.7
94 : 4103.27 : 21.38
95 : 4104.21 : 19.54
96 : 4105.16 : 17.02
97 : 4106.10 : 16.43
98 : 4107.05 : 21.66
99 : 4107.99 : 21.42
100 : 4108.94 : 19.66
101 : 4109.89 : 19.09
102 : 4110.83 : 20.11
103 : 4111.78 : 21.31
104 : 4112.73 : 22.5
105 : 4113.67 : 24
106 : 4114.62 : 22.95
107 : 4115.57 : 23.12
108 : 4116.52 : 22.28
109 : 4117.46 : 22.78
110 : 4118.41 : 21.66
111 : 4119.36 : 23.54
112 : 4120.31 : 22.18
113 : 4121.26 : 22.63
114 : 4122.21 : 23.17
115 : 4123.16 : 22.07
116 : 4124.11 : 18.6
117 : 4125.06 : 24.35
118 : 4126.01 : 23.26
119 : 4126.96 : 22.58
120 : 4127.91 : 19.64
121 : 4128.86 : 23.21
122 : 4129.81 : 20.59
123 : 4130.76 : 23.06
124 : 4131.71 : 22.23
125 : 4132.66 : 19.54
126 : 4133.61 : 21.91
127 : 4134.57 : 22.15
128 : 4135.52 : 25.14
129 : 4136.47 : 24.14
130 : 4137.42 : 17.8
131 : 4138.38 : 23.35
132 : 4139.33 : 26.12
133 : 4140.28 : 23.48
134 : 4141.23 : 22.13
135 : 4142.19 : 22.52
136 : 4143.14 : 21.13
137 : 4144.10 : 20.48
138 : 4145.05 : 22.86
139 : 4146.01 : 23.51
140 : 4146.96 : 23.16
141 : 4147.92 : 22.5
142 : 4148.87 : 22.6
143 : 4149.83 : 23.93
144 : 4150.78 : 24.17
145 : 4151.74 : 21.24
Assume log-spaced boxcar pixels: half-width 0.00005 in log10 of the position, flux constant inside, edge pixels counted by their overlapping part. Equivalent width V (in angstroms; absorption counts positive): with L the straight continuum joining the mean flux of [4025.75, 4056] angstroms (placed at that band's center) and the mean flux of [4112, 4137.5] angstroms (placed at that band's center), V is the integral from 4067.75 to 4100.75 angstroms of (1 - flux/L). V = 1.0 angstroms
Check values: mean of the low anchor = 23.5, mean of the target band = 22.2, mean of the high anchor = 22.3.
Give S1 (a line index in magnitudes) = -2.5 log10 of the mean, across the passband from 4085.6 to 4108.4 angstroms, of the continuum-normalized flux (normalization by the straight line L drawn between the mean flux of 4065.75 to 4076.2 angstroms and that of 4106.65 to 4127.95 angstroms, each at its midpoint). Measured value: 0.02 mag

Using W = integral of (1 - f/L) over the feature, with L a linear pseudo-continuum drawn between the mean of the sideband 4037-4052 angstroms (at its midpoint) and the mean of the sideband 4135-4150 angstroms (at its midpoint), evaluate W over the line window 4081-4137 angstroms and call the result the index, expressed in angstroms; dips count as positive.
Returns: 2.33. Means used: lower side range 23.7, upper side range 22.8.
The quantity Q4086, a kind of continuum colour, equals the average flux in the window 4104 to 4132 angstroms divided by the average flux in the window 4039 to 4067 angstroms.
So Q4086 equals 0.93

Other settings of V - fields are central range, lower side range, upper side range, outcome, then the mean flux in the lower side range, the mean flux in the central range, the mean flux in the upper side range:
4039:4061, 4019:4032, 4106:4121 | -0.1 angstroms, 24.1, 23.5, 21.7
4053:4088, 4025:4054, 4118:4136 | 0.3 angstroms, 23.4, 22.8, 22.2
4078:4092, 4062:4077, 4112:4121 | 0.4 angstroms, 22.8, 22.1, 22.7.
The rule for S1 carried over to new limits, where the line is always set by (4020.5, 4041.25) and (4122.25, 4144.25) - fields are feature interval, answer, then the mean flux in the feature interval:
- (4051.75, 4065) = 0.028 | 22.7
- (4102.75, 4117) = 0.083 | 20.9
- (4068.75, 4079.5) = 0.004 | 23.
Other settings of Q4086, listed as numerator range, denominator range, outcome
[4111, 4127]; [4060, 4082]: 0.98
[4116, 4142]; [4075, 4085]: 1.01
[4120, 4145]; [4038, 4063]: 0.94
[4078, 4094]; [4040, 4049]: 0.95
